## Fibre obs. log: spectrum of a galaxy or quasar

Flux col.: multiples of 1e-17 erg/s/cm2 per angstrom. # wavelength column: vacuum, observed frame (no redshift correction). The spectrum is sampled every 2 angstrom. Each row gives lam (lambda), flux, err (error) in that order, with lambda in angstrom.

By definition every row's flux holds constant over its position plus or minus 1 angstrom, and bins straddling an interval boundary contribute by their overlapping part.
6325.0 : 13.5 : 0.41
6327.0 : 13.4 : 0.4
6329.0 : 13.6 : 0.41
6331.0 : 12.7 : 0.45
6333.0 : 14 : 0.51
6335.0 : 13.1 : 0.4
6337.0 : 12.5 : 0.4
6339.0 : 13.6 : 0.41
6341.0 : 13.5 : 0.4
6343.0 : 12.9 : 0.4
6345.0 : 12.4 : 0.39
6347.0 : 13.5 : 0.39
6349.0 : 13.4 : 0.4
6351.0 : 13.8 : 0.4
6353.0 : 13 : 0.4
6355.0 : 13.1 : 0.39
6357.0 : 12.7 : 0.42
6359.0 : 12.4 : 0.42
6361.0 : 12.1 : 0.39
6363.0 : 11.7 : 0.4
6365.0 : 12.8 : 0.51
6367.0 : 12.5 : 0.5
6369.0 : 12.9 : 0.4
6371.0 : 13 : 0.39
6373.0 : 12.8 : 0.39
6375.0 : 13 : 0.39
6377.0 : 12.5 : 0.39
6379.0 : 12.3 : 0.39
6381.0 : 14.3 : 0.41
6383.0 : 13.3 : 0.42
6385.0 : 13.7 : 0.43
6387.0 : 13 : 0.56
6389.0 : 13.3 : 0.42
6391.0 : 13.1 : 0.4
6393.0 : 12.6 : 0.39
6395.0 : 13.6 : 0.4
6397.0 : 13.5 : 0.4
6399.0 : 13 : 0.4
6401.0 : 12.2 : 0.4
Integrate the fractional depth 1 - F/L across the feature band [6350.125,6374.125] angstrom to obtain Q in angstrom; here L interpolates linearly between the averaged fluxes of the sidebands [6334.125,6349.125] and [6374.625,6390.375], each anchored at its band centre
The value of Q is 0.7 angstrom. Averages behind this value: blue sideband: 13.1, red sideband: 13.2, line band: 12.7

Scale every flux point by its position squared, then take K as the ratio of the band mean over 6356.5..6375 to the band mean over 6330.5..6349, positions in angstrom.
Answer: 1.0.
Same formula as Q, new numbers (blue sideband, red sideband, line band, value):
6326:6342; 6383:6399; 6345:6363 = 0.5 angstrom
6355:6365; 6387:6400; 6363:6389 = -0.4 angstrom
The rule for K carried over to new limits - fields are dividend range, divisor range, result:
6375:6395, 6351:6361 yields 1.03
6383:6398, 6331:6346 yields 1.03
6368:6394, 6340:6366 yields 1.02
